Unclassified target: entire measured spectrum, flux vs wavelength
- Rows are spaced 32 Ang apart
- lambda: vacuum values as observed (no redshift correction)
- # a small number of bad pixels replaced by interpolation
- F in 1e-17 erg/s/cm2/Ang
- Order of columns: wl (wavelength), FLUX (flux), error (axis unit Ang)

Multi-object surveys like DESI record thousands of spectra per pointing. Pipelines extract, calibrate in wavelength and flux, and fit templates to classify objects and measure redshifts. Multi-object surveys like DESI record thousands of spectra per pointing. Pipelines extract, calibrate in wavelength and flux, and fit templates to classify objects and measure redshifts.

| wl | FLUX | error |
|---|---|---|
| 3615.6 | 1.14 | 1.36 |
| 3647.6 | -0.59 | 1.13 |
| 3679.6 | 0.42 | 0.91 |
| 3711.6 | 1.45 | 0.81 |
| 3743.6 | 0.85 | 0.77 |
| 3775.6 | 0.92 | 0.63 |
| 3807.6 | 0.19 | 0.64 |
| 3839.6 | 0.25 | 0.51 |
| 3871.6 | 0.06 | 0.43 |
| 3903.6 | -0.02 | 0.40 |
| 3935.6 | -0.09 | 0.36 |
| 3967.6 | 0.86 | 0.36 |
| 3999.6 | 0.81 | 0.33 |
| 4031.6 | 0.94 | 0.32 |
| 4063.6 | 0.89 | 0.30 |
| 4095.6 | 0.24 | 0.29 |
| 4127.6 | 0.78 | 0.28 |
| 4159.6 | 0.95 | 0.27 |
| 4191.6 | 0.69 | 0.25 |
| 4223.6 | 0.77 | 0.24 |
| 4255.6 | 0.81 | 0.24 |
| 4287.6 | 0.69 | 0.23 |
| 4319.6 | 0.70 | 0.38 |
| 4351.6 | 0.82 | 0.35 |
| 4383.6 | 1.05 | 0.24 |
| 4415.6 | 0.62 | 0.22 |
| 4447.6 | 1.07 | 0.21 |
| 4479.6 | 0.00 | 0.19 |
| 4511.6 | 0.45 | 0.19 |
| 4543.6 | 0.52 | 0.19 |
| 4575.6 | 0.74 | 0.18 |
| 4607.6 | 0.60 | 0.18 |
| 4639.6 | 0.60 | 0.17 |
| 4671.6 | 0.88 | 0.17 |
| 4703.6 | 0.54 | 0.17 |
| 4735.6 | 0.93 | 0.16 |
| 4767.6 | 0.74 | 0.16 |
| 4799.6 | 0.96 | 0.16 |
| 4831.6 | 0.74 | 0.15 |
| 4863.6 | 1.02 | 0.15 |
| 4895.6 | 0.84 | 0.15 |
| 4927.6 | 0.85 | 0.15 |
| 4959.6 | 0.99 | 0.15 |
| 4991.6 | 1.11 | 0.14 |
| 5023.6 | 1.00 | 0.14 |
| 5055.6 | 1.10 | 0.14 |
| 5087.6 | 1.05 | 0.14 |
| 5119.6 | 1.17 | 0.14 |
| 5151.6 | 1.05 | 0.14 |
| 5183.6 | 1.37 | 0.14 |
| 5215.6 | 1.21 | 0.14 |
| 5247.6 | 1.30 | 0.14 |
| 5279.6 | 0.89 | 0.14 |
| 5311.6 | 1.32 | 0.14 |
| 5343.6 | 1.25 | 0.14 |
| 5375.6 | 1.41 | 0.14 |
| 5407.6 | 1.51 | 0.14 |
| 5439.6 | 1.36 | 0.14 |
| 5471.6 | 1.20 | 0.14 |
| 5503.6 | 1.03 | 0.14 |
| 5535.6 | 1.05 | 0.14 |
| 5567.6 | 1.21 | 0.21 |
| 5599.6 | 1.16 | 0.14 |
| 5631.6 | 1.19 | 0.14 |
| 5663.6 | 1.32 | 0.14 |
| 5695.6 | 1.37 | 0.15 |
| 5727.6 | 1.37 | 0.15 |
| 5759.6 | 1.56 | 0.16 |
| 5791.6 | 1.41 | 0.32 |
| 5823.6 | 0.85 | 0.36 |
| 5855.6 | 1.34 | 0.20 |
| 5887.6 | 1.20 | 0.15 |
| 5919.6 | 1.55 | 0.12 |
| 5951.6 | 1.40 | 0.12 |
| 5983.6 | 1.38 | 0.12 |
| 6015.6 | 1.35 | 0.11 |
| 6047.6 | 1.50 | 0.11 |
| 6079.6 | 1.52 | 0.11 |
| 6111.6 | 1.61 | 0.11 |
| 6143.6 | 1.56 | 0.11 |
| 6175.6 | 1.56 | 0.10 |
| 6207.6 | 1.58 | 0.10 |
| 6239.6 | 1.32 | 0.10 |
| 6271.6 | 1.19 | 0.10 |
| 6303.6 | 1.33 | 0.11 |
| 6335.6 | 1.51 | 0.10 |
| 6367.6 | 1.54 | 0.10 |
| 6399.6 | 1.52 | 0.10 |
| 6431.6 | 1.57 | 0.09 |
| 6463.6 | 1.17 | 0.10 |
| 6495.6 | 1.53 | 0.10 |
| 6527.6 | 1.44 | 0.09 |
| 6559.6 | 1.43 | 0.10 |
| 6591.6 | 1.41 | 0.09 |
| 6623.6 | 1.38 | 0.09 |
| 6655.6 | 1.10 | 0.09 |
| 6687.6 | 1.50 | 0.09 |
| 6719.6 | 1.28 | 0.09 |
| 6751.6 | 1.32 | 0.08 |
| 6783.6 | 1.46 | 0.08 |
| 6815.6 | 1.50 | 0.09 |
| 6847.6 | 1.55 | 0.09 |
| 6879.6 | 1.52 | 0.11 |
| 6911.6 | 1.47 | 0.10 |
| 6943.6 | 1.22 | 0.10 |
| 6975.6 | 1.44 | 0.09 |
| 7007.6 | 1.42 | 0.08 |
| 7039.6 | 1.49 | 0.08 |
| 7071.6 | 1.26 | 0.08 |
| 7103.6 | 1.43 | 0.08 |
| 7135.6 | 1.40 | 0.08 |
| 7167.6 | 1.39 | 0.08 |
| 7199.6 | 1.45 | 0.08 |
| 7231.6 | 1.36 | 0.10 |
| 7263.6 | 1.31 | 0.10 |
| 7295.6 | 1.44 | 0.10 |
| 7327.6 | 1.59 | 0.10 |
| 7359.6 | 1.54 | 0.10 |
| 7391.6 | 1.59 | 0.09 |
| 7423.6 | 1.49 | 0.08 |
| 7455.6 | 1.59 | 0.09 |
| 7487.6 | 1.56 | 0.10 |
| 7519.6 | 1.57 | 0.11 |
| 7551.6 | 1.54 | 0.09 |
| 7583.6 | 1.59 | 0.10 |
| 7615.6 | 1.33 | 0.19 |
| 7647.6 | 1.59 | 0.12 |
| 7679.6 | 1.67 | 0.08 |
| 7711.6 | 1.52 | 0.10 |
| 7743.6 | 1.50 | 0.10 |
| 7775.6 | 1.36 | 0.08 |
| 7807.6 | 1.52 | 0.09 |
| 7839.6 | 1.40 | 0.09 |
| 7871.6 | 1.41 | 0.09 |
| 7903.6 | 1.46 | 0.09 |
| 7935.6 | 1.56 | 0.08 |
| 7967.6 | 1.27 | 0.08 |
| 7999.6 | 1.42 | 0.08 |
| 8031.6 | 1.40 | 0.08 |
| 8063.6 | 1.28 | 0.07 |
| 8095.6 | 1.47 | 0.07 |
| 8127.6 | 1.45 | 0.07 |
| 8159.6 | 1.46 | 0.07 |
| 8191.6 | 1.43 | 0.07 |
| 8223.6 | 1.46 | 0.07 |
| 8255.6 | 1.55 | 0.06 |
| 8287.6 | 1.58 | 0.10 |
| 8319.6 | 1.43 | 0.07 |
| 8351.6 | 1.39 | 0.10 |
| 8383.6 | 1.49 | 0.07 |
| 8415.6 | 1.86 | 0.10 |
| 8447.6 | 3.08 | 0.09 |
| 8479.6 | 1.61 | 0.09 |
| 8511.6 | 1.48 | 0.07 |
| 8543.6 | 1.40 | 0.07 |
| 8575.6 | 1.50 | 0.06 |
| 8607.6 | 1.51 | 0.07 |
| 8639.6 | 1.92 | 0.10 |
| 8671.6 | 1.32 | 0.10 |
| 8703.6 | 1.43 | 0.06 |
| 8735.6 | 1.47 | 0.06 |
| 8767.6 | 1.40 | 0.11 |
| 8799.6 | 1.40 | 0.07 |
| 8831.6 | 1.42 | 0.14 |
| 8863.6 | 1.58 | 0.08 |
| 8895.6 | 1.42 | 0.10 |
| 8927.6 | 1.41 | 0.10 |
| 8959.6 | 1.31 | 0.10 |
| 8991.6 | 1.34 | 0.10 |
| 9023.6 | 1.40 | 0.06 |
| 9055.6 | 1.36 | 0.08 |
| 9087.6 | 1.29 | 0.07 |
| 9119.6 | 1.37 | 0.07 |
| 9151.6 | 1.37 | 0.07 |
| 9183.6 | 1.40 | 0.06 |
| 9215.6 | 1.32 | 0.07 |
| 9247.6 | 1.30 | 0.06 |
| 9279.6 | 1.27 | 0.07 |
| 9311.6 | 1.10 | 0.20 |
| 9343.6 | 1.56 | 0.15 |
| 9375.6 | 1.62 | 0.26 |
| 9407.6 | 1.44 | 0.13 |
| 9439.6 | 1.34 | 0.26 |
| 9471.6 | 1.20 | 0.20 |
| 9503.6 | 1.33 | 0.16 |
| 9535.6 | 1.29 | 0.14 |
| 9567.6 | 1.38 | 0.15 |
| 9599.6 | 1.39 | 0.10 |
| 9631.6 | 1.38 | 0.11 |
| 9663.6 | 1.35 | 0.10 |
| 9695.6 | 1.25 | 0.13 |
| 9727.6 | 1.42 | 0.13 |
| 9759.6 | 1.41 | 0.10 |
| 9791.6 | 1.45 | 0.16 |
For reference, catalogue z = 0.28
